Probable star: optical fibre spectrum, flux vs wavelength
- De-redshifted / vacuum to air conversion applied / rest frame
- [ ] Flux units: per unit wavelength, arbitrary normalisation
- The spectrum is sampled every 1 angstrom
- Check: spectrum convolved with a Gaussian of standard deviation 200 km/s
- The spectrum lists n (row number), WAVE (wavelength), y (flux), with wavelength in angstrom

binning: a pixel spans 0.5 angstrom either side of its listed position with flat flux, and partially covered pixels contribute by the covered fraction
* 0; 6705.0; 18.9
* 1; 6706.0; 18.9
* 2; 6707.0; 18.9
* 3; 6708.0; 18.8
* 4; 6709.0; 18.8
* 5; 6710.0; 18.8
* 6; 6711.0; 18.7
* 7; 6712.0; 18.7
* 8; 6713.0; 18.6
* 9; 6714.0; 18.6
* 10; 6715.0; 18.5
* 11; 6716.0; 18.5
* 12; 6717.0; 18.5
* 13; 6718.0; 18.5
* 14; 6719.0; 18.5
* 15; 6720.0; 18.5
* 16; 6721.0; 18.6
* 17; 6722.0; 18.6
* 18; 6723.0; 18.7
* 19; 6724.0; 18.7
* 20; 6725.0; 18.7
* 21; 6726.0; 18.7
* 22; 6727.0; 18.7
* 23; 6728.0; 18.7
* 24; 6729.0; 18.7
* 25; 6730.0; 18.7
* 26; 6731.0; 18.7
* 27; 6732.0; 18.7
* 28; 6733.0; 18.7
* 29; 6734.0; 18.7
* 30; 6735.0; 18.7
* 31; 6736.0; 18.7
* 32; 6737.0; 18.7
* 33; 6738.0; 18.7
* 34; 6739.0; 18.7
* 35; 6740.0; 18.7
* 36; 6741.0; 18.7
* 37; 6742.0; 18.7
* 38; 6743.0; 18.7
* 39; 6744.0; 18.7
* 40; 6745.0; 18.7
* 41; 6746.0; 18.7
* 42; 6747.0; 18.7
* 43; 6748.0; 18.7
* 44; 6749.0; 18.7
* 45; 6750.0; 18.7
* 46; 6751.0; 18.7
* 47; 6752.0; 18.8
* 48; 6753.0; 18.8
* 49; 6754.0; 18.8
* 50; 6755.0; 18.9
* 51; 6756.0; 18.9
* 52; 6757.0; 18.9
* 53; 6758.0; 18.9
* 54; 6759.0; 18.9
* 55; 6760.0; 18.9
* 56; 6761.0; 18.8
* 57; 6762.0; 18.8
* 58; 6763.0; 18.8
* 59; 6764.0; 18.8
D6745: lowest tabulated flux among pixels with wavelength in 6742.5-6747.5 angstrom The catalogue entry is 18.7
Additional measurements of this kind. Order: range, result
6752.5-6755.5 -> 18.8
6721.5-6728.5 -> 18.6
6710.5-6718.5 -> 18.5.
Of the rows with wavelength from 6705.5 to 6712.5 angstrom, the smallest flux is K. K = 18.7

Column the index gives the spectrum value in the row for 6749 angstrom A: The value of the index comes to 18.7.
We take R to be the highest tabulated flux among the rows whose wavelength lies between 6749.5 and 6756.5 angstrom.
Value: 18.9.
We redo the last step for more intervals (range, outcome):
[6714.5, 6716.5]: 18.5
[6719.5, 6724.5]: 18.7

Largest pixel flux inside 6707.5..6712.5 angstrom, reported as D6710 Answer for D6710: 18.8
